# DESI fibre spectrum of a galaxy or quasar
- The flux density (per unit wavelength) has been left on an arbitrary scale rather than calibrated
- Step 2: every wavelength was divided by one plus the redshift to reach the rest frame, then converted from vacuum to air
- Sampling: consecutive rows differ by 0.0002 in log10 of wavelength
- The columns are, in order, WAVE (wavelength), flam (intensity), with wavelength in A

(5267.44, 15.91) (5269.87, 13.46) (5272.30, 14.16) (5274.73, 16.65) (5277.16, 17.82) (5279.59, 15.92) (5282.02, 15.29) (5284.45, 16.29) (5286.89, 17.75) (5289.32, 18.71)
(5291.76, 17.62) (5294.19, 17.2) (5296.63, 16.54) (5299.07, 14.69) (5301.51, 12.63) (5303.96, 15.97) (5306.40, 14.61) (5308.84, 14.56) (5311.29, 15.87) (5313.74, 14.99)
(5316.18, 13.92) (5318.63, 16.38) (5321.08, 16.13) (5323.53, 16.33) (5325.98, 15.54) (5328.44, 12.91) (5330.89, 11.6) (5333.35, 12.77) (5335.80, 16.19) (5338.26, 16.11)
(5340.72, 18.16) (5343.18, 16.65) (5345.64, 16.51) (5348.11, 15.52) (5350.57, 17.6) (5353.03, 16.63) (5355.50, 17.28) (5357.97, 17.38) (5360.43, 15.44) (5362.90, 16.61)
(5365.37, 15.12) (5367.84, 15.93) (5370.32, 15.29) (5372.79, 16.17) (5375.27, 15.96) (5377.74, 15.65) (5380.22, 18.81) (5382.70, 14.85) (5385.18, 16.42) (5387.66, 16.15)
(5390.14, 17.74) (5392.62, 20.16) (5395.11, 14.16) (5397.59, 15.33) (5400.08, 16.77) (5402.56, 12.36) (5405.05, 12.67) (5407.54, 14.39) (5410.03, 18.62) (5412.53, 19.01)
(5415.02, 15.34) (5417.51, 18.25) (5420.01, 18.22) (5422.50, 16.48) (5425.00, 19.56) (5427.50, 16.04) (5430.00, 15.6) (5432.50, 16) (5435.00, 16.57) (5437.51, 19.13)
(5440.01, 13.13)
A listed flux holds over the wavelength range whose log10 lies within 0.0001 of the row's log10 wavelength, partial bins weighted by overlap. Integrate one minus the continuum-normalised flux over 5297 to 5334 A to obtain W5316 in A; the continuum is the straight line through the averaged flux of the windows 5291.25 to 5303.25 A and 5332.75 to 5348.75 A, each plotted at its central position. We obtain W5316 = 2.7 A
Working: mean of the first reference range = 15.6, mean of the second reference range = 16.1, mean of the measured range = 14.7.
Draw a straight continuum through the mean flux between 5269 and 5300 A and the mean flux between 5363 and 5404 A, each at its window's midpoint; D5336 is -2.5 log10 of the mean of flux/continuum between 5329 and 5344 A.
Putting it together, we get 0.08 mag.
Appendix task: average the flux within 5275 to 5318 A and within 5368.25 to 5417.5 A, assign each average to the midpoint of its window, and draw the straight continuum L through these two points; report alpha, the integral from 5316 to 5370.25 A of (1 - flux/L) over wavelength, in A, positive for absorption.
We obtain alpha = 0.84 A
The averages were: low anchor 15.9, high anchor 16.1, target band 15.8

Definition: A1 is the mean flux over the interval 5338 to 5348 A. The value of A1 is 16.8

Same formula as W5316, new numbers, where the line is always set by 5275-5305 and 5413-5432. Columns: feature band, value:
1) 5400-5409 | 1.7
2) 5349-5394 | 0.6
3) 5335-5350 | 0.1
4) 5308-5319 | 1.0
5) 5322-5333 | 1.7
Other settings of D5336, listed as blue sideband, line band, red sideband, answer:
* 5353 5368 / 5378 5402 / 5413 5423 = 0.018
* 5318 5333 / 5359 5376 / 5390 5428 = -0.014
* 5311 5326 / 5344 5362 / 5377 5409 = -0.062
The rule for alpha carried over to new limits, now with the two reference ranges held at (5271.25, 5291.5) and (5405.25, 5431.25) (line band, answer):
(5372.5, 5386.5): 0.46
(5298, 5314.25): 1.90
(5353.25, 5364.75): 0.16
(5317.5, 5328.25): 0.61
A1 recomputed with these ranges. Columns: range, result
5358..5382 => 16.1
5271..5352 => 15.7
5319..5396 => 16.1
